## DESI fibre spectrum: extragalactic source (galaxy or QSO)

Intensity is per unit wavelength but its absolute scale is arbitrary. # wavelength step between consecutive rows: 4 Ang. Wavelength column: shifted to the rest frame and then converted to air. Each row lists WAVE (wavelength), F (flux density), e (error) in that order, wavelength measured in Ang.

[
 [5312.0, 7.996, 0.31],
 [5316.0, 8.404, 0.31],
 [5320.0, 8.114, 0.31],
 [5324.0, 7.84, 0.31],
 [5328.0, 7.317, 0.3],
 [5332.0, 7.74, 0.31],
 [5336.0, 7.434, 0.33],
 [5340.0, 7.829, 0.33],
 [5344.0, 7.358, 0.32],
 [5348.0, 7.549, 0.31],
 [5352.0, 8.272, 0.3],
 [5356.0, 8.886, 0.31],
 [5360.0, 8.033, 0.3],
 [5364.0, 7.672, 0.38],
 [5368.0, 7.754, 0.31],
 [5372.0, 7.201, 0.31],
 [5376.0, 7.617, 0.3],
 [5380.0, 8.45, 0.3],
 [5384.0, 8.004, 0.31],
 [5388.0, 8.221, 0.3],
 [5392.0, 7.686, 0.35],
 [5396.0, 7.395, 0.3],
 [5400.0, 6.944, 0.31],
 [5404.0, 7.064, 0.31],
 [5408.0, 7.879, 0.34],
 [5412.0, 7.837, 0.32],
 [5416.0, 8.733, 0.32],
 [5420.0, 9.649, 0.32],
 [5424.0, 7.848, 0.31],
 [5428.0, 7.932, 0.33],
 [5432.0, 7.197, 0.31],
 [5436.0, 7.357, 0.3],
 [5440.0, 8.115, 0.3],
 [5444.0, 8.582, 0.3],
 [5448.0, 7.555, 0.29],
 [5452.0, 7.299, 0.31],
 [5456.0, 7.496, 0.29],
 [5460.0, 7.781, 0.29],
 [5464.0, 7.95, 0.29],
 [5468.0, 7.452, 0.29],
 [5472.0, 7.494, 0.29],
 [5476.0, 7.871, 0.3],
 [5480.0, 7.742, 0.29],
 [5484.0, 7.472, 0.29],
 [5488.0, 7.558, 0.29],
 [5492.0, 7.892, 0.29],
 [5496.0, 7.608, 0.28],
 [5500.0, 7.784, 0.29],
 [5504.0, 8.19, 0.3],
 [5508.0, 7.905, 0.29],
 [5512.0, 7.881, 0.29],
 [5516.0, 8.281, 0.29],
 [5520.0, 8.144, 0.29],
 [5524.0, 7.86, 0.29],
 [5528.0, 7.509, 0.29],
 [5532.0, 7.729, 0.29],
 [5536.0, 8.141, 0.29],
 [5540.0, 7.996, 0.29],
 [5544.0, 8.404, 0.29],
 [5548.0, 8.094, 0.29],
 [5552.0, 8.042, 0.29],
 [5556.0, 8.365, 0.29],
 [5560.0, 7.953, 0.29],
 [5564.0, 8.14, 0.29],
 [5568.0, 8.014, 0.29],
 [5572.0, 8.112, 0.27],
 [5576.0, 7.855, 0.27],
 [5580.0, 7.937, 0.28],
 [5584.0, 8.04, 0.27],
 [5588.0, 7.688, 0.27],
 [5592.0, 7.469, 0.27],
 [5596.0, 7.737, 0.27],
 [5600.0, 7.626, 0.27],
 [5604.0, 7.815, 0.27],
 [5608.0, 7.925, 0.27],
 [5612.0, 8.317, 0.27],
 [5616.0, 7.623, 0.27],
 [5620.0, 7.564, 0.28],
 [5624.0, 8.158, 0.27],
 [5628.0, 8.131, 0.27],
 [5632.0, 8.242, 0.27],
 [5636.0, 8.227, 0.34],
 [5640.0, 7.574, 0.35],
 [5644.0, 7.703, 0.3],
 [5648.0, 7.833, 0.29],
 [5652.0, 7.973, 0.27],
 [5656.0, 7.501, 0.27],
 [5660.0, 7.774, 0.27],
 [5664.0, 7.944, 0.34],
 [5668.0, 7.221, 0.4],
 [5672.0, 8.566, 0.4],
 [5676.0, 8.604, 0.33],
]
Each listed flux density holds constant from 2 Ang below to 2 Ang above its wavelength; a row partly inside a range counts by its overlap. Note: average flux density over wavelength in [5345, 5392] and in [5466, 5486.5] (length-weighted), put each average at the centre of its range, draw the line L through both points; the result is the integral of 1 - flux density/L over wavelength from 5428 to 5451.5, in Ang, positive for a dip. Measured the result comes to -0.1 Ang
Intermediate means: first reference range 7.94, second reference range 7.61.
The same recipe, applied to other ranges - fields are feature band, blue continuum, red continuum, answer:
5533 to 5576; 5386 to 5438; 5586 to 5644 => -1.4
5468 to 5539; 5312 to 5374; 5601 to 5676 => 0.5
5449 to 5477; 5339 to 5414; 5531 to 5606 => 0.9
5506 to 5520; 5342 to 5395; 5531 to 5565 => 0.0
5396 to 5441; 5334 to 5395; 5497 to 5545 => 0.3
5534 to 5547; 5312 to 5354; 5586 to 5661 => -0.6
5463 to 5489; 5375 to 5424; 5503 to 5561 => 1.2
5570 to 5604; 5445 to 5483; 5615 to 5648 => 0.1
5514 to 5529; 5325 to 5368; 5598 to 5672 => -0.3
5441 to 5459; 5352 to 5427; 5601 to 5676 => 0.4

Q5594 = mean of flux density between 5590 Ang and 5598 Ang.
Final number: 7.6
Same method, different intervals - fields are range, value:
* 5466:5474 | 7.47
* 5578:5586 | 7.99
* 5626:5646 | 7.98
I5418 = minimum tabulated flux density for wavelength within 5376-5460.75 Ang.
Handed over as 6.944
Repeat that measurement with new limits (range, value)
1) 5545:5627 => 7.469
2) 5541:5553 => 8.042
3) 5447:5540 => 7.299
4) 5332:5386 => 7.201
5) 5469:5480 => 7.494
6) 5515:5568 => 7.509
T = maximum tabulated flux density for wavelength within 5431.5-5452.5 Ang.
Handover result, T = 8.582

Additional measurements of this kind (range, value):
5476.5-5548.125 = 8.404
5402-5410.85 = 7.879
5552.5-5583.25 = 8.365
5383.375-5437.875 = 9.649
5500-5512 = 8.19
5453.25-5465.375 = 7.95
